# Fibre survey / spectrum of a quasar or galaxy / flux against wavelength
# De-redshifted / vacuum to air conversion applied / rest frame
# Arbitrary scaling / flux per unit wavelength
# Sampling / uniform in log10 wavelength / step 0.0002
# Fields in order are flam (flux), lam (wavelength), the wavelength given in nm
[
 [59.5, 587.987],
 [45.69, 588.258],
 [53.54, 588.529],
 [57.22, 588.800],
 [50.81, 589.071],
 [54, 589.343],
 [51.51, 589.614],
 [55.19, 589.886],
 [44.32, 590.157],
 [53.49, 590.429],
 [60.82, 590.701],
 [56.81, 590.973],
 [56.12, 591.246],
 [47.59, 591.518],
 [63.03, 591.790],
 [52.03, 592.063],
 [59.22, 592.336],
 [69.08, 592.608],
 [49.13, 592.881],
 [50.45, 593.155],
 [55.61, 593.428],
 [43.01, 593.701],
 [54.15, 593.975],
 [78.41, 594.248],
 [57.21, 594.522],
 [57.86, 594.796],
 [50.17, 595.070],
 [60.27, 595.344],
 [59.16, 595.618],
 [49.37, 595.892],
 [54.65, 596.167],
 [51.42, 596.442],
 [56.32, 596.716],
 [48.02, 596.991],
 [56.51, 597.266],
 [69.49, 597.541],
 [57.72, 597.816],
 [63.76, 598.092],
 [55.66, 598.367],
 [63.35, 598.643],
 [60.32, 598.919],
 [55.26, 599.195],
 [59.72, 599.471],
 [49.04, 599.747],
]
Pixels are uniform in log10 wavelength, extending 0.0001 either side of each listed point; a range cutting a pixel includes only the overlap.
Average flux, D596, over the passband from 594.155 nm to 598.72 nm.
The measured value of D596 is 57.9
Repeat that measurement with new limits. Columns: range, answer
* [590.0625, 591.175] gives 54.3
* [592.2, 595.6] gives 57.1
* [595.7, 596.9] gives 53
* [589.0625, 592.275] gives 54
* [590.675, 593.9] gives 55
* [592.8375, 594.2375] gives 53.1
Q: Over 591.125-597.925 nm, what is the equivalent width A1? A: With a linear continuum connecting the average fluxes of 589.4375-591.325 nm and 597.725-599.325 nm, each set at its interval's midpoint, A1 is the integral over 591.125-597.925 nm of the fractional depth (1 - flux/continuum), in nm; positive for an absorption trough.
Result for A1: 0.06 nm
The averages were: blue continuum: 54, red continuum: 59.4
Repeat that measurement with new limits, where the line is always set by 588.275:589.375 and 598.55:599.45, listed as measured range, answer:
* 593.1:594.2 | 0.06 nm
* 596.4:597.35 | 0.08 nm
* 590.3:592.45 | -0.06 nm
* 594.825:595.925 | 0.03 nm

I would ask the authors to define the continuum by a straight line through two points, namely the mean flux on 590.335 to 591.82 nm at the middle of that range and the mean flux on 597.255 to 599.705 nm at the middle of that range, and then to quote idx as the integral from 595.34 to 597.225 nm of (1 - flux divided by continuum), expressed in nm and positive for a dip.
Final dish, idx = 0.16 nm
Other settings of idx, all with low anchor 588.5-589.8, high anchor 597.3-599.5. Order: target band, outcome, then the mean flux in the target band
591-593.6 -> 0.01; 55.7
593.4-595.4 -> 0.01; 57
